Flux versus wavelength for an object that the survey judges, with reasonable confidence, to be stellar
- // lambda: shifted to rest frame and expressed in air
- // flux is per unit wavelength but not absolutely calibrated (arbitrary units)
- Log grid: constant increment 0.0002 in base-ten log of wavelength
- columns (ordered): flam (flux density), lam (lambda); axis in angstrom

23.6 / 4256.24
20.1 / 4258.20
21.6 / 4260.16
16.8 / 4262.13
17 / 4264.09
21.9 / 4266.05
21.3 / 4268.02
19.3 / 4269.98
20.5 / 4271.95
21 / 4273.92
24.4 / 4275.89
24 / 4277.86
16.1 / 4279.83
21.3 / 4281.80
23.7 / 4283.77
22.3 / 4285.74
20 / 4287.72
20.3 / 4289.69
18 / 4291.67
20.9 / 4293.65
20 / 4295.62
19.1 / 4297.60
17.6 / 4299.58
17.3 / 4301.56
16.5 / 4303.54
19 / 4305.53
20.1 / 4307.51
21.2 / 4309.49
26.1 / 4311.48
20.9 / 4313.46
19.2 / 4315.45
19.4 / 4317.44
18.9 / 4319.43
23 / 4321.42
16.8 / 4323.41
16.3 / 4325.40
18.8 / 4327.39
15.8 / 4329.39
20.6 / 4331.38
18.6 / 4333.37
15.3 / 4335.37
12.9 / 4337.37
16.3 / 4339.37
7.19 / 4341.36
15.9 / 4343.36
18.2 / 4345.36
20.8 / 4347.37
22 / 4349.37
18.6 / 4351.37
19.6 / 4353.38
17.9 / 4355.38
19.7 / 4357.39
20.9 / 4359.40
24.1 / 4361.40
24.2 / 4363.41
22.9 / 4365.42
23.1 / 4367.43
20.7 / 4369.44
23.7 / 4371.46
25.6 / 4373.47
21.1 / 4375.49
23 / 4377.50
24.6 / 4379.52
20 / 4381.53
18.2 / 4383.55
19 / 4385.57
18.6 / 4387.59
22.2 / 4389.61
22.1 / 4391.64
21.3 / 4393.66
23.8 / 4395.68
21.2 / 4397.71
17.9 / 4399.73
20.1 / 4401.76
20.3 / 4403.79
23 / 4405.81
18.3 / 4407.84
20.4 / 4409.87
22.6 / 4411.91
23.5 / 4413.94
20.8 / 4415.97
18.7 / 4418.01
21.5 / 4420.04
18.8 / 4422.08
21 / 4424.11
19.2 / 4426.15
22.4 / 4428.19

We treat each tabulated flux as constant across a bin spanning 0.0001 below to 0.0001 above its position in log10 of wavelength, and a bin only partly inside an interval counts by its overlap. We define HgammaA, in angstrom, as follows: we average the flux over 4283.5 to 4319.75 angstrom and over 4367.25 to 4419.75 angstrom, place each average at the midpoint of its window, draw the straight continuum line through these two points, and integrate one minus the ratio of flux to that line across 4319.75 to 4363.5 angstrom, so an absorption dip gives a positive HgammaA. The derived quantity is 4.9 angstrom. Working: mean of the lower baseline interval 20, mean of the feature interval 18.2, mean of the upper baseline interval 21.3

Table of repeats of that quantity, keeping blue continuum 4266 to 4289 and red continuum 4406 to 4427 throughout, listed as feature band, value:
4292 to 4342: 6.4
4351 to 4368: -0.3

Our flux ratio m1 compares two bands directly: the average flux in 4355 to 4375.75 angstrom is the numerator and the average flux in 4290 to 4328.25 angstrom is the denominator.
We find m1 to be 1.1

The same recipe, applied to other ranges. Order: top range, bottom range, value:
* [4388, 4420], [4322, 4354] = 1.23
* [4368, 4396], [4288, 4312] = 1.11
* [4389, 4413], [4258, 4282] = 1.03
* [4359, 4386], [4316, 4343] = 1.32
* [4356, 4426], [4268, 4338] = 1.09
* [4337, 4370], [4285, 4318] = 0.97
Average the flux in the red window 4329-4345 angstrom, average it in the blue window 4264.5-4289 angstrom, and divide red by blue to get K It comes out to 0.73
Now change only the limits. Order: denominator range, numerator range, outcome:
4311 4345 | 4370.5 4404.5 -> 1.21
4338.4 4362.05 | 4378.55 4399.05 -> 1.15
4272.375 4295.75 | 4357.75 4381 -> 1.09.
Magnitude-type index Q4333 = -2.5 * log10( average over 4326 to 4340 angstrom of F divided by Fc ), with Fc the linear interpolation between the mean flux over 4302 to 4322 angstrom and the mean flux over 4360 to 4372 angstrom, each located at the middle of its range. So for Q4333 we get 0.253 mag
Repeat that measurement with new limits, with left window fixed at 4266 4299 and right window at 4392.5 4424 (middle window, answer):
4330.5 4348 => 0.28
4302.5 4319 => 0.03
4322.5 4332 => 0.18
